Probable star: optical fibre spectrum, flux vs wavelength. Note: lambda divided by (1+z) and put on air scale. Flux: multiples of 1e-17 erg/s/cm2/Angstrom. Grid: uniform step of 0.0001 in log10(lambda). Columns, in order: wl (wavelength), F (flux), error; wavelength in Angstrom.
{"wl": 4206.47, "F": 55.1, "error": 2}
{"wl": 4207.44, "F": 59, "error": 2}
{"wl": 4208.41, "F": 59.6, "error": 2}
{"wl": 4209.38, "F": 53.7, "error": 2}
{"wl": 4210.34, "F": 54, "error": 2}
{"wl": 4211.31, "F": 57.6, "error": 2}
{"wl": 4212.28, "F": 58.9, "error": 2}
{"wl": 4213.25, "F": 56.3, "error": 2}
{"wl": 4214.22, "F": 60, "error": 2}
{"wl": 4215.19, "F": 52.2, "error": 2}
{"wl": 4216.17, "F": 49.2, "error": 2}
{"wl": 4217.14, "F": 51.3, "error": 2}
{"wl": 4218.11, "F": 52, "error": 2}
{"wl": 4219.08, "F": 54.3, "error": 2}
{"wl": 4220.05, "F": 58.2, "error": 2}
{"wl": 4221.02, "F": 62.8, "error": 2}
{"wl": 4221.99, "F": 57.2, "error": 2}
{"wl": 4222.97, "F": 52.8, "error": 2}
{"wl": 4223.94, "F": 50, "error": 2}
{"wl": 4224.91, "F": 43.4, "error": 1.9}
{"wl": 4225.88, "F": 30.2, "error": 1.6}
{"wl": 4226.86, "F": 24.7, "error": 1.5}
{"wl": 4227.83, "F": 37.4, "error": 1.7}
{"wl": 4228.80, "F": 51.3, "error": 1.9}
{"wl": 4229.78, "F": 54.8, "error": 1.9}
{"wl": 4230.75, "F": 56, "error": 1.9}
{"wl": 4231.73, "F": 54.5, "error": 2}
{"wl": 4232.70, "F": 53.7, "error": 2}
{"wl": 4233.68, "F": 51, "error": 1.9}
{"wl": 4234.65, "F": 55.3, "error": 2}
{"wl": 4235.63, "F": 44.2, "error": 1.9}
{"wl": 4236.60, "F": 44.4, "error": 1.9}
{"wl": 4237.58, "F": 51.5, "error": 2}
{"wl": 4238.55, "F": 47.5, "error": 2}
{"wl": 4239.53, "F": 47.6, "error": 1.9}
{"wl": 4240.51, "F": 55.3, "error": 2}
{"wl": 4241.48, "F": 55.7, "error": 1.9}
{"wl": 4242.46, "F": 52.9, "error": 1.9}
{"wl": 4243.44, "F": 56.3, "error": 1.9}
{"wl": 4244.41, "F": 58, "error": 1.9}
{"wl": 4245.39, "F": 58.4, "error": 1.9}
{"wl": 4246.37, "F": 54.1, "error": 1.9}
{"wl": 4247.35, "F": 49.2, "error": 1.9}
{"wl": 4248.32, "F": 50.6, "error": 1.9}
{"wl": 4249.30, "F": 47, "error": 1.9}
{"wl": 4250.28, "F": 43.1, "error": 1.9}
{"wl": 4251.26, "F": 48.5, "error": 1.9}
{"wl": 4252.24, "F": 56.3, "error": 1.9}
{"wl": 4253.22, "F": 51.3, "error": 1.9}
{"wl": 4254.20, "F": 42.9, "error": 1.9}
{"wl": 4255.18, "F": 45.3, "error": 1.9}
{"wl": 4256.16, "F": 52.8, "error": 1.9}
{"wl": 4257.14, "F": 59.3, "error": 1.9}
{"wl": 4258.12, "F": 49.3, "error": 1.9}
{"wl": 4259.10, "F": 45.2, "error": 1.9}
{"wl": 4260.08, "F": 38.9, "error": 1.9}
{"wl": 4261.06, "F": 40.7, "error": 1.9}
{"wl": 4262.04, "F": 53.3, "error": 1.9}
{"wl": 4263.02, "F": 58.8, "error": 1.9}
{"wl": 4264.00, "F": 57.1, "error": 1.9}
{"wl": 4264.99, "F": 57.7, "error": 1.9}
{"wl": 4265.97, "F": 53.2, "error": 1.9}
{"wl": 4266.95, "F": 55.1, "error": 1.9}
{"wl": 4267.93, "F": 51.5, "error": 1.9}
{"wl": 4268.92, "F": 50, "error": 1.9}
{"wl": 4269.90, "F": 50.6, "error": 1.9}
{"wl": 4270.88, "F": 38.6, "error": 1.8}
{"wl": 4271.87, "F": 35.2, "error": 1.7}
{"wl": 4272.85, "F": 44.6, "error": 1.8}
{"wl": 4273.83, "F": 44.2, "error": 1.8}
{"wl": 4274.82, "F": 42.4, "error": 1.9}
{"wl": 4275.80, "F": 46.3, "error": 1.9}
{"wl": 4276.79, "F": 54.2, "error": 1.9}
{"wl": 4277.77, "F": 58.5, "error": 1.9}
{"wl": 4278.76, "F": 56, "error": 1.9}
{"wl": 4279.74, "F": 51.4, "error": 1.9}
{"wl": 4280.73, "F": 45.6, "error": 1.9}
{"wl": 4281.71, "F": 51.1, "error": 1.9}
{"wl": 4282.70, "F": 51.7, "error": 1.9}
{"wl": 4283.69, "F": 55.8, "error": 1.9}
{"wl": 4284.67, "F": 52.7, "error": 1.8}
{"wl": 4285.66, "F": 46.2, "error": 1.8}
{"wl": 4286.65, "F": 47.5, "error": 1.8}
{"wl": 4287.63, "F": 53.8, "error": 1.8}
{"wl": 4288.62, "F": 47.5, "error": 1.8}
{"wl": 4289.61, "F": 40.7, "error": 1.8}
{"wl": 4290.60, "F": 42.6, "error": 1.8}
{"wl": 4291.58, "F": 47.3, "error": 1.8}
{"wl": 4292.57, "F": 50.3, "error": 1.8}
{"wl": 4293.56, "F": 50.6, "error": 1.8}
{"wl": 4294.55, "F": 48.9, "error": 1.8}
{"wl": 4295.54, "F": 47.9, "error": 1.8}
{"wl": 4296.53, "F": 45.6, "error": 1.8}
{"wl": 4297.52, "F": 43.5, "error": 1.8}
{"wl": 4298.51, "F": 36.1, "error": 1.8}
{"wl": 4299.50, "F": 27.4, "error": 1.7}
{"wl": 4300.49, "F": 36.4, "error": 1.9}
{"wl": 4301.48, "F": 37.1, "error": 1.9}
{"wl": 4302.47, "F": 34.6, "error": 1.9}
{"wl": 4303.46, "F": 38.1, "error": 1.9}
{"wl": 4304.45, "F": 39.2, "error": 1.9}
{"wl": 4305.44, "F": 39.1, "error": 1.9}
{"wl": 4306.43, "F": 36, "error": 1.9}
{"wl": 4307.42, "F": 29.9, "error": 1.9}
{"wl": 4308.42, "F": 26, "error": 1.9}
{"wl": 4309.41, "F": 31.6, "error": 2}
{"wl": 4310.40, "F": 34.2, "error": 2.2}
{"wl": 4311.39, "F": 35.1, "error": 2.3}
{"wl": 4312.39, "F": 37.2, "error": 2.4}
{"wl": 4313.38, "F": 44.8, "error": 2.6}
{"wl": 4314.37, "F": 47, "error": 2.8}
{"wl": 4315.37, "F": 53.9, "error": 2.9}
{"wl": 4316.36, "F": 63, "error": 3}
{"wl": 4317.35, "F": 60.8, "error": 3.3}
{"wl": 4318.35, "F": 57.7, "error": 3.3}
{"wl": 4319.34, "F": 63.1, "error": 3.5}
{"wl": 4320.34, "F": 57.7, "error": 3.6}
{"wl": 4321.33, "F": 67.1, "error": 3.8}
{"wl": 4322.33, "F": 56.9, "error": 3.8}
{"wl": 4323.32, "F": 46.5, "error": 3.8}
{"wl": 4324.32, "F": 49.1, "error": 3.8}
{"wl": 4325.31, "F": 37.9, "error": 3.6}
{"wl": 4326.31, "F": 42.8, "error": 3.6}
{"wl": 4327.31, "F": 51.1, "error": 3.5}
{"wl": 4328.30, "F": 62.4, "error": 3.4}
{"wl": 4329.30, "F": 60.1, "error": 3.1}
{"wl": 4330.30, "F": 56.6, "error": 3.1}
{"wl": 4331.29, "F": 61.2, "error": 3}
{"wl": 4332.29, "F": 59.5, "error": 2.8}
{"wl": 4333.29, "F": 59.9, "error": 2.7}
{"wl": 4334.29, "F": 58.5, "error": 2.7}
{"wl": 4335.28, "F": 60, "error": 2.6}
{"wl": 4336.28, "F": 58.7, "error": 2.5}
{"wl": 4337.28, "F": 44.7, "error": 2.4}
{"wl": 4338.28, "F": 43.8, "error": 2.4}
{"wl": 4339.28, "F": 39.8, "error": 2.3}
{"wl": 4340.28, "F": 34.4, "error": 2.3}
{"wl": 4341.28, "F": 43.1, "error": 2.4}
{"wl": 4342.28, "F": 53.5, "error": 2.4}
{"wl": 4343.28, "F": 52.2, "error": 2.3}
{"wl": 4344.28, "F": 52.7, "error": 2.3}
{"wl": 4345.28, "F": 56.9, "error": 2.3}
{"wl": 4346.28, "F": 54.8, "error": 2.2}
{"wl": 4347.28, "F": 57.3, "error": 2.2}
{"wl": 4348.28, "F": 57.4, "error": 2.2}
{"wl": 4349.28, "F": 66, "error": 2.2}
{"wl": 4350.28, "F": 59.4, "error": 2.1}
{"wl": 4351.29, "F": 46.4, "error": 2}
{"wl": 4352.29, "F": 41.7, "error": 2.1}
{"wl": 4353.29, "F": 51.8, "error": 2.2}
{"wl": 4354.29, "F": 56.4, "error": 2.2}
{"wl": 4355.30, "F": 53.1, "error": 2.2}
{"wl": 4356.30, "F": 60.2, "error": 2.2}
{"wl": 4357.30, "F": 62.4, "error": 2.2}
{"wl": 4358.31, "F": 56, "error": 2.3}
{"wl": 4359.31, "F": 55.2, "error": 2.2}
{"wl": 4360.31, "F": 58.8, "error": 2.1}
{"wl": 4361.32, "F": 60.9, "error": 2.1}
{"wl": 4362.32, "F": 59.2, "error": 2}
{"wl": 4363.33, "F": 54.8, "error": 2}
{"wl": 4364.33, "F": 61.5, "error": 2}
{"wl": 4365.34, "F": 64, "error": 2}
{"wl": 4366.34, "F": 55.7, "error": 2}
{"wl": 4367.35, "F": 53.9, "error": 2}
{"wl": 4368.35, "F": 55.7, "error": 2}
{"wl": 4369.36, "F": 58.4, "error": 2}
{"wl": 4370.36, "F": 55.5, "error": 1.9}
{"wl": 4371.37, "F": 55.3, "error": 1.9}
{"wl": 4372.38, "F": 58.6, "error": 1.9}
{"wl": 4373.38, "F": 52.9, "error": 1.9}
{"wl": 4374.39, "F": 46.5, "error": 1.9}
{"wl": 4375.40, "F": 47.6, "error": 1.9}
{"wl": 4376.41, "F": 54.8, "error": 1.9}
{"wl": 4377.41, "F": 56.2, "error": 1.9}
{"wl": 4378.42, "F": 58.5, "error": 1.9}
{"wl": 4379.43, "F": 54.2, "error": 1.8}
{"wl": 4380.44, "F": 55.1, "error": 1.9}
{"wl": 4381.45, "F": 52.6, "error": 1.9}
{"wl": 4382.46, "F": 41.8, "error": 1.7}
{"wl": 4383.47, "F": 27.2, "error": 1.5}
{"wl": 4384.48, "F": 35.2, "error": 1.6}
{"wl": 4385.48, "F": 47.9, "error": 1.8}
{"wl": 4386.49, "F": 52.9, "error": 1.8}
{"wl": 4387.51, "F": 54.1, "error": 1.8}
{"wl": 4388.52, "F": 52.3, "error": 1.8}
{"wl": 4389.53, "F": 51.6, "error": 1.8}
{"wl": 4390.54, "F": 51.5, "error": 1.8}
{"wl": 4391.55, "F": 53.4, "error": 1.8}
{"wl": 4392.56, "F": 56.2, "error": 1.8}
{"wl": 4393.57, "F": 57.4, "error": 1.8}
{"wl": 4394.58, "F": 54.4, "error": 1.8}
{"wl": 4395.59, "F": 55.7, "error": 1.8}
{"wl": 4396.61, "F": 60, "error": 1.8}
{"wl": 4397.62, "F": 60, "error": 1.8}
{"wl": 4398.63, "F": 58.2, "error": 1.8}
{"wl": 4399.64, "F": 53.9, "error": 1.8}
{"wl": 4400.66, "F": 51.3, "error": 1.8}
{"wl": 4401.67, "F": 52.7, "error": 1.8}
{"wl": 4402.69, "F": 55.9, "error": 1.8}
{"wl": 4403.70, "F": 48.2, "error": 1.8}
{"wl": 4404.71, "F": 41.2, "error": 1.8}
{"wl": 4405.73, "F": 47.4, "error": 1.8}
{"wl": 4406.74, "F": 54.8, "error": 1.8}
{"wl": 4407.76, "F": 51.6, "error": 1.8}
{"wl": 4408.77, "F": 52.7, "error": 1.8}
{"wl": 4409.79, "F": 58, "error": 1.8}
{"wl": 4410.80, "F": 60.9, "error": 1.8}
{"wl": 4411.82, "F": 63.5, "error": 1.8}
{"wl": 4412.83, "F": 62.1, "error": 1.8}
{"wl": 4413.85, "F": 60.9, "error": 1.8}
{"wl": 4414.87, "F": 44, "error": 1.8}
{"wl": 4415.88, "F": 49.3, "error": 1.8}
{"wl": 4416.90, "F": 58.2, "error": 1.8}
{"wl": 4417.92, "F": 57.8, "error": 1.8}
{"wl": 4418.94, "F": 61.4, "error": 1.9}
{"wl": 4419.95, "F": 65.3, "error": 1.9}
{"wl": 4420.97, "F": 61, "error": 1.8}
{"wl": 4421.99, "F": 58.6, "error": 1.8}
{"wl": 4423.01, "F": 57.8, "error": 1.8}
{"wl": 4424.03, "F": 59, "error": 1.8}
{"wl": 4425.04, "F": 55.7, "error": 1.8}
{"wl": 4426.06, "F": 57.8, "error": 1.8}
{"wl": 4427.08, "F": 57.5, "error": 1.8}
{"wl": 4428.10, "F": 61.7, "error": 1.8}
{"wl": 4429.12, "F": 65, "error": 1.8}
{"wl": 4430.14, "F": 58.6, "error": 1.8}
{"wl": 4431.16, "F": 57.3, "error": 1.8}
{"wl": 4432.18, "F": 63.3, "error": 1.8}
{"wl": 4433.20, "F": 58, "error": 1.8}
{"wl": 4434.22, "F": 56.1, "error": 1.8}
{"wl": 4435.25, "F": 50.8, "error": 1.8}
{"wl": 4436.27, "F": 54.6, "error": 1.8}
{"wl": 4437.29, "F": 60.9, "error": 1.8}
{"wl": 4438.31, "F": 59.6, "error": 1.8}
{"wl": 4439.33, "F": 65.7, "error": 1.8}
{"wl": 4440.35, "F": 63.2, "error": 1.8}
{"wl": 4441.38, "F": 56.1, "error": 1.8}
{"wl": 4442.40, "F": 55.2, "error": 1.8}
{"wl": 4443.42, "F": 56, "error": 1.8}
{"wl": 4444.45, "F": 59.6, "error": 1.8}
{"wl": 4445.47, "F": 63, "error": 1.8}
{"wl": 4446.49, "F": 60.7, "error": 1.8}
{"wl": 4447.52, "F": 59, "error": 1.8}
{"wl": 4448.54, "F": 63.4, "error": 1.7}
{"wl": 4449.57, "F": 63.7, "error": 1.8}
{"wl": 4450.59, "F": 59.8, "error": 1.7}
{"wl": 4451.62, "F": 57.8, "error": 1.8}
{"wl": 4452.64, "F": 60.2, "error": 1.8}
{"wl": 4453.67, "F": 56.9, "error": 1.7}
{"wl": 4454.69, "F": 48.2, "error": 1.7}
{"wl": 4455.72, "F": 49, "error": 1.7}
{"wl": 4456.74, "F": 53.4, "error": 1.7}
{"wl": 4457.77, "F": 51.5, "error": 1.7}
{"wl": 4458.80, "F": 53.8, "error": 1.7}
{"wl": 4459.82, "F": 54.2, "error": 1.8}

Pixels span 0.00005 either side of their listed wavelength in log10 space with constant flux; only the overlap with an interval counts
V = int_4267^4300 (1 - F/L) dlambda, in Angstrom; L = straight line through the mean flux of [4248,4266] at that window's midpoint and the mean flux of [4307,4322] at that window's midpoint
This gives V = 1.1 Angstrom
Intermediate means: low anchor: 50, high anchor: 47.5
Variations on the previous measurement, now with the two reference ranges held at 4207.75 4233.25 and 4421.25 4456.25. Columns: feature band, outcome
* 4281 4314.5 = 7.44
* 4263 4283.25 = 1.30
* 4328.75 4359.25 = 0.90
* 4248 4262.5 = 1.27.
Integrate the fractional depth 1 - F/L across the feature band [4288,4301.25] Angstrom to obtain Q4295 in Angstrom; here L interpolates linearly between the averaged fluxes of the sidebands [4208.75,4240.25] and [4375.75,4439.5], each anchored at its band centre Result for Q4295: 2.3 Angstrom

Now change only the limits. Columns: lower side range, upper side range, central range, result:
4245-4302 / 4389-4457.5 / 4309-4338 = -0.7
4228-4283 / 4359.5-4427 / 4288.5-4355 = 5.4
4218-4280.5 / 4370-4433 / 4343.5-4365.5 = -1.4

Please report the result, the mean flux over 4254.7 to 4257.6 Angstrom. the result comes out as 52.4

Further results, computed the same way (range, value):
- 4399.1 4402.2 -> 52.6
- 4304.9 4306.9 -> 37.7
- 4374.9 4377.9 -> 53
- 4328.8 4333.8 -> 59.4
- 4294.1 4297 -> 47.4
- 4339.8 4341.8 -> 38.9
